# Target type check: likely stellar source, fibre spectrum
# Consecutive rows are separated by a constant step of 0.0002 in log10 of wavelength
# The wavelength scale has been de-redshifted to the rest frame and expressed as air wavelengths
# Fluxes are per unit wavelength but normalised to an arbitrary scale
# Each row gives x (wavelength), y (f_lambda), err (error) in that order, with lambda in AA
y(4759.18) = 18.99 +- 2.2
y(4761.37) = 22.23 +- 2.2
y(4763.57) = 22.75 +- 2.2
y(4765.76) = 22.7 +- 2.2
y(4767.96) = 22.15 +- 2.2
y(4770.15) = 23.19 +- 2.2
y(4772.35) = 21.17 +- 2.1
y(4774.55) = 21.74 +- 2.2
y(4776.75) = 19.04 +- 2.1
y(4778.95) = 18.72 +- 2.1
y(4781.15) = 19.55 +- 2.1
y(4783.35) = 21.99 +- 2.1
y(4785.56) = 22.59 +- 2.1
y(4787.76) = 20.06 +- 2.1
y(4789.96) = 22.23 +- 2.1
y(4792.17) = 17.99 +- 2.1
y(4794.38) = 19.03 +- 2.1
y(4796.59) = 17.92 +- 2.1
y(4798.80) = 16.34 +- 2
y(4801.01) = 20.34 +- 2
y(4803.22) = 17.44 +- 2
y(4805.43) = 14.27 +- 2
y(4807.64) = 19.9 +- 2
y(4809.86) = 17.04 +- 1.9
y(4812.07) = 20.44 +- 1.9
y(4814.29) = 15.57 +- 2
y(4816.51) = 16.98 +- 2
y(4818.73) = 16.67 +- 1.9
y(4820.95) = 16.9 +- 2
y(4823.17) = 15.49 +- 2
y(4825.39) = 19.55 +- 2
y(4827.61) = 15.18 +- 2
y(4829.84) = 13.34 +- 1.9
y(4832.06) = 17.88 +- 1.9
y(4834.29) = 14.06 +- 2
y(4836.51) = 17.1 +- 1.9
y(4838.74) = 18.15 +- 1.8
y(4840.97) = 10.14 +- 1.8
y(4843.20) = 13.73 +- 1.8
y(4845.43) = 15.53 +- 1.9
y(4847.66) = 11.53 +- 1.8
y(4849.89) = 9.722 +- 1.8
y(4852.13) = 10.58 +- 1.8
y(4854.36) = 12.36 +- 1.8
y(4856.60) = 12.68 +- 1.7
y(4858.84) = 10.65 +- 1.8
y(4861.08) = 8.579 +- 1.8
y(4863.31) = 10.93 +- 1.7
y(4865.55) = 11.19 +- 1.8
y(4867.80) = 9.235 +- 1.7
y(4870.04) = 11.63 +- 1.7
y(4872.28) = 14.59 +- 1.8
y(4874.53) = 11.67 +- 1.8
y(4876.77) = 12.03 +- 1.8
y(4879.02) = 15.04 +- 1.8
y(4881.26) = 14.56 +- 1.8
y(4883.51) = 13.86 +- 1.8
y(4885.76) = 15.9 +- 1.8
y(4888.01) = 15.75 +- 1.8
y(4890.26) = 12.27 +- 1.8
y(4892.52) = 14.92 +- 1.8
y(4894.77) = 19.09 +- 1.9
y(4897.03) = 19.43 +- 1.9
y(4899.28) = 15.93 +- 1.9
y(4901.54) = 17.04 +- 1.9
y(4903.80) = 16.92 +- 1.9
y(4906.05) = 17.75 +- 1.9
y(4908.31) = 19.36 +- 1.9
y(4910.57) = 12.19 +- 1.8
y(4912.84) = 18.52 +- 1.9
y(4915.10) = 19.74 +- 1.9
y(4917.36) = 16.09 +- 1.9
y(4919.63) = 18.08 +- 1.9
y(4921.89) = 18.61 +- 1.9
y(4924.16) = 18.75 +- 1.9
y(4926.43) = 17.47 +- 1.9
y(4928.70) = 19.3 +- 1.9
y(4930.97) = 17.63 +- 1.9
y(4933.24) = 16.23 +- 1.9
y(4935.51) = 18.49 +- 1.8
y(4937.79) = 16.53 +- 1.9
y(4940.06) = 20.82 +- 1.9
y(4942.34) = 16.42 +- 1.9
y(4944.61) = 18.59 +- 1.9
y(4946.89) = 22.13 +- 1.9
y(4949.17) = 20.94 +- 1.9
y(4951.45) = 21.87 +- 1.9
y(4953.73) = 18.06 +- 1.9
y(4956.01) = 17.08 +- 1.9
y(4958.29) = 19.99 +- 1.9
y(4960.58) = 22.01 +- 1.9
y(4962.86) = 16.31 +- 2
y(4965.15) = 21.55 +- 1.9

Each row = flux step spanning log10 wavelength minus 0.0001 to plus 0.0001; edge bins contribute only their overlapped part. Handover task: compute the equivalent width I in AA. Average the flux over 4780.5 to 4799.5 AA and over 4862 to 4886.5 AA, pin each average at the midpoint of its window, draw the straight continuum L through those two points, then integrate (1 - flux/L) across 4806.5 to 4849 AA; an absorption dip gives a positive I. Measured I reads 1.7 AA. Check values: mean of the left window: 19.8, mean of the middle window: 16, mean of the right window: 12.7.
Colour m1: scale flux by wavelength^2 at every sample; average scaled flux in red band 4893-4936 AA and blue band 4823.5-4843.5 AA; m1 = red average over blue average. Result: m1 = 1.2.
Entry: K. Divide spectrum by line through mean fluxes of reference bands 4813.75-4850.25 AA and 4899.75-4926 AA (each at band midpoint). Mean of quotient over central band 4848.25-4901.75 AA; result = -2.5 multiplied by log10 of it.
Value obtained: 0.240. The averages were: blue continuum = 15.3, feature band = 13.2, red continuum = 17.5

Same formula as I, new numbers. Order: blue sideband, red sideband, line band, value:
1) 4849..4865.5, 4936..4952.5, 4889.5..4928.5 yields -3.2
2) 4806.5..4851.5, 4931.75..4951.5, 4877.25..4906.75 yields 2.7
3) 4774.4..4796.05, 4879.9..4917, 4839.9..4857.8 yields 6.0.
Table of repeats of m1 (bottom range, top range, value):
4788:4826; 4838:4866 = 0.68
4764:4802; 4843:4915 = 0.71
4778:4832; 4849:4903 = 0.76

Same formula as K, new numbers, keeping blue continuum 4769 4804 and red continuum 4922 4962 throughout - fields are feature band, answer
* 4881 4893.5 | 0.31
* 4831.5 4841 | 0.23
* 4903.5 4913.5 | 0.14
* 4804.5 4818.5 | 0.14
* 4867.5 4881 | 0.46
